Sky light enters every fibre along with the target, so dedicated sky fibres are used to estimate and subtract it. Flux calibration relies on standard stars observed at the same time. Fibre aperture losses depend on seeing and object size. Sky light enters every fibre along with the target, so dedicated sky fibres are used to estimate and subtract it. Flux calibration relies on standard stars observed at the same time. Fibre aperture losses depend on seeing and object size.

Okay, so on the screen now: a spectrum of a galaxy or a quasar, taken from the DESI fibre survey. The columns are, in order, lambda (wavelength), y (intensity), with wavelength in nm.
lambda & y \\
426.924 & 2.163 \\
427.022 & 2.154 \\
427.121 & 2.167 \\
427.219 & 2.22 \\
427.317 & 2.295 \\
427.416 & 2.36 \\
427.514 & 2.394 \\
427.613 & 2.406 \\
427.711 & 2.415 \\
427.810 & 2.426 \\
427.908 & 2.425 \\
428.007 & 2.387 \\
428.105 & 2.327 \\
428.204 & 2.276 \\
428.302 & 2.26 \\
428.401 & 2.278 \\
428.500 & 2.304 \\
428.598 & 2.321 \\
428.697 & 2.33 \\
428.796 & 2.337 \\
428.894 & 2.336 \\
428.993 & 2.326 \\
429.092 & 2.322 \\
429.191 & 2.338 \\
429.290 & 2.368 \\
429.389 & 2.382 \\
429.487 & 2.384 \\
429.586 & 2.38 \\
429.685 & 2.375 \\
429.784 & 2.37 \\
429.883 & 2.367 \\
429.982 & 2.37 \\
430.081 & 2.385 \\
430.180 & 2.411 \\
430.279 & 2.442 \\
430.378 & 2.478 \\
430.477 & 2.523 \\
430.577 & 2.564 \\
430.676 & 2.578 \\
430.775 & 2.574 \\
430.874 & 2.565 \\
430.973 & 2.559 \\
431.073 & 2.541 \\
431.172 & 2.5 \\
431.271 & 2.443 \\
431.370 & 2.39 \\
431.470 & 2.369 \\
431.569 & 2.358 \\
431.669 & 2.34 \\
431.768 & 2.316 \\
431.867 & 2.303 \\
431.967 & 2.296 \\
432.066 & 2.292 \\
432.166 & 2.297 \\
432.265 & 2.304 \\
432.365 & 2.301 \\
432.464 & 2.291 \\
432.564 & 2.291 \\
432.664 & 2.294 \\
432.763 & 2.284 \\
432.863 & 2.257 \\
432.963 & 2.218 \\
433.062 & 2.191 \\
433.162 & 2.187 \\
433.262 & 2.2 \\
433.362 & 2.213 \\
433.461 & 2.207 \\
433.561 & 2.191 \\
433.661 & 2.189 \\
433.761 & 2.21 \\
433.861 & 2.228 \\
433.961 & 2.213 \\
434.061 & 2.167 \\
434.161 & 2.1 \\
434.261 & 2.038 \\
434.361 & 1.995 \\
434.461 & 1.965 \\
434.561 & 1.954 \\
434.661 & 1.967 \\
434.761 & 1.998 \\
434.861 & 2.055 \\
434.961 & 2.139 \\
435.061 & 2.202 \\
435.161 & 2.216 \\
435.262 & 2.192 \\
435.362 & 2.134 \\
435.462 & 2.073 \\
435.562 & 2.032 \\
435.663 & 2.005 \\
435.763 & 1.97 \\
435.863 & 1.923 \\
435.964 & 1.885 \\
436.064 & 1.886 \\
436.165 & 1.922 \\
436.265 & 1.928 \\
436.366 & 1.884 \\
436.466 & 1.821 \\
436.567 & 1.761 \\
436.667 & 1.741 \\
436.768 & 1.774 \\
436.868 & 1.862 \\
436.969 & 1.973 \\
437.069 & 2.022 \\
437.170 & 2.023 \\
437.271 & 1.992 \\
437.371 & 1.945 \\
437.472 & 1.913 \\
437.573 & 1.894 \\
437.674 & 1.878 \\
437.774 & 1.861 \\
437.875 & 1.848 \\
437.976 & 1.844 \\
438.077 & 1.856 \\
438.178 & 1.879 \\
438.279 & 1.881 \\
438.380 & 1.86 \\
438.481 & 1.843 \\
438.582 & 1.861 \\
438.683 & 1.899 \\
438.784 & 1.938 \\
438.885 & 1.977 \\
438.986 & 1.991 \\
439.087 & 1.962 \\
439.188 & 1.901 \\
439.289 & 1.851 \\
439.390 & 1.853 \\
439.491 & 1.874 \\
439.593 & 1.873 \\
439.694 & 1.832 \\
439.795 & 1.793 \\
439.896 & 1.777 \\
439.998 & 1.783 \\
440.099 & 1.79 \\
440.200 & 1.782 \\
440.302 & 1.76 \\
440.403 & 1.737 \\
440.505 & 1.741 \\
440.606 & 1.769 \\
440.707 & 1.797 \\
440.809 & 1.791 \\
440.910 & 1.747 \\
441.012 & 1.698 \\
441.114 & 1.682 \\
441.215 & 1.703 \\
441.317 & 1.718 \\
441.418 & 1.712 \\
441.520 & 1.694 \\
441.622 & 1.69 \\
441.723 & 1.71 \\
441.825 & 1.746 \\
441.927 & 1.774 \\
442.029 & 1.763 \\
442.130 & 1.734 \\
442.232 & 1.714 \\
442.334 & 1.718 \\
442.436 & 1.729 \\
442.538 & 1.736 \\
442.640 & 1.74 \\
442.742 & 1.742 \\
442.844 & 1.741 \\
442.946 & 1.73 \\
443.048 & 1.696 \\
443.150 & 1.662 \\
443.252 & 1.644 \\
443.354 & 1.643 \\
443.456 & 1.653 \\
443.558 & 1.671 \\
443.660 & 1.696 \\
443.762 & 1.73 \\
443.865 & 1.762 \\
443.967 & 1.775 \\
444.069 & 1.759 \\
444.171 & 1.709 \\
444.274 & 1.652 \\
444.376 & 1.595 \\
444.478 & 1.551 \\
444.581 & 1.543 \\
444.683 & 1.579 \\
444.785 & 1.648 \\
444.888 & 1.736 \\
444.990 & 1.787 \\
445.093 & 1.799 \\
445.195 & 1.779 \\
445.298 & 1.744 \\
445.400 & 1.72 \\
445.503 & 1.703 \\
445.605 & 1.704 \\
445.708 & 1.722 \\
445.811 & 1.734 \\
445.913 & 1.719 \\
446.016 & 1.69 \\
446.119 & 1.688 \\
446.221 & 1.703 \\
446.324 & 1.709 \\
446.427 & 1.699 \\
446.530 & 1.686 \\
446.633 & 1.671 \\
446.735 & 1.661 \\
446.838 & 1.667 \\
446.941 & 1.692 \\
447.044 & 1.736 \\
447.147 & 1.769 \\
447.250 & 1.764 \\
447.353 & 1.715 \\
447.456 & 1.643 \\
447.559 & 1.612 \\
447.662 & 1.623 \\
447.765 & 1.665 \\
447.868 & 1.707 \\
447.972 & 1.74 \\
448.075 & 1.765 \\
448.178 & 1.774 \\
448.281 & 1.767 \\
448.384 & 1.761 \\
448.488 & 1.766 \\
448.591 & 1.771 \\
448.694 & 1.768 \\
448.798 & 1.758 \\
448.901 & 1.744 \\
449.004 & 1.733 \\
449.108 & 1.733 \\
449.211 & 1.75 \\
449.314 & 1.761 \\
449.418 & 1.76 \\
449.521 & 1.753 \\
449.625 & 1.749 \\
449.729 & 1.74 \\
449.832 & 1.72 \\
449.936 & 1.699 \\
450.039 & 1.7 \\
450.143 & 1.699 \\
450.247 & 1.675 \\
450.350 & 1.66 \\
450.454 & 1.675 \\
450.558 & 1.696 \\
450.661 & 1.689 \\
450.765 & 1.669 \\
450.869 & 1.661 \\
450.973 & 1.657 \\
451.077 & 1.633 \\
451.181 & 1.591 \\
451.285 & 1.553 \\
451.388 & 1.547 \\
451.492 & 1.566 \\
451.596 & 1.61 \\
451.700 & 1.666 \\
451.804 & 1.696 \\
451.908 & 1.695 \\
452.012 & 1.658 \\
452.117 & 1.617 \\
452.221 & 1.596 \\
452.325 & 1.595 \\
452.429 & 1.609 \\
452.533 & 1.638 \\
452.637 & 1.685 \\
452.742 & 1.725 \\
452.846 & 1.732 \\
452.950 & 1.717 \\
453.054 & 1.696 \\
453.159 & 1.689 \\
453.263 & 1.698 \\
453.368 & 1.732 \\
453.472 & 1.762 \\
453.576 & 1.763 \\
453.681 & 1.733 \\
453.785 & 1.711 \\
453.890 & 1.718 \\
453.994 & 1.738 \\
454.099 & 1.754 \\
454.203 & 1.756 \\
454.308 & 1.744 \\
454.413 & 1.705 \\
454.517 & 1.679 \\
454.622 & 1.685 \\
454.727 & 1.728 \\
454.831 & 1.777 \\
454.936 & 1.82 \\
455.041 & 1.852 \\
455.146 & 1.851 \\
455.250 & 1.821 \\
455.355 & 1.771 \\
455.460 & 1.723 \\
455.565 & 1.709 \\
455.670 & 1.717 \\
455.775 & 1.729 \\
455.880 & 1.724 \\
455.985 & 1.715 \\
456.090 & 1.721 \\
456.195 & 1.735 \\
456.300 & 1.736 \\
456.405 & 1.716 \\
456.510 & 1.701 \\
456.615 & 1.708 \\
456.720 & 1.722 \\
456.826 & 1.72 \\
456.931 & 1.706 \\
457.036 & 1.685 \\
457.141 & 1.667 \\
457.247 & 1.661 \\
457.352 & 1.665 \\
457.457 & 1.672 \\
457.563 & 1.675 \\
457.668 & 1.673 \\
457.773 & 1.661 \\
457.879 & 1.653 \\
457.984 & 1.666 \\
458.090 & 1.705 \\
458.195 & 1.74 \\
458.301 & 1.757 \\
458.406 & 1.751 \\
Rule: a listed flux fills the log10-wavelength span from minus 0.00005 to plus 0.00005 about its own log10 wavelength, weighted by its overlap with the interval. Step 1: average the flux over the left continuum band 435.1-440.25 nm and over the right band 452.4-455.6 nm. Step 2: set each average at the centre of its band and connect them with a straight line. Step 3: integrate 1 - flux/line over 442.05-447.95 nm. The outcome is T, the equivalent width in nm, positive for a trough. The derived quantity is 0.42 nm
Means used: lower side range 1.91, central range 1.7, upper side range 1.73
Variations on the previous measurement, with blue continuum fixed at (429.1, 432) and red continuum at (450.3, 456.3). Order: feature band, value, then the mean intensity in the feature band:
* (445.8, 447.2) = 0.16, 1.7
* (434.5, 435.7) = 0.10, 2.08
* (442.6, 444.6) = 0.32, 1.69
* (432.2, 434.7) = 0.16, 2.18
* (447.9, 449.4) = 0.07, 1.76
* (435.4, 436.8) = 0.21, 1.9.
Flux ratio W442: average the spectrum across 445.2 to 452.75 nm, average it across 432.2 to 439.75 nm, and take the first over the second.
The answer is 0.84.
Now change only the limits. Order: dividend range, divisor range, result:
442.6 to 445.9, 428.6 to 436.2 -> 0.75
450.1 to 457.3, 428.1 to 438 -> 0.77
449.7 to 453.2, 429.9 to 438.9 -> 0.78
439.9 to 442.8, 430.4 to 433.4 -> 0.74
